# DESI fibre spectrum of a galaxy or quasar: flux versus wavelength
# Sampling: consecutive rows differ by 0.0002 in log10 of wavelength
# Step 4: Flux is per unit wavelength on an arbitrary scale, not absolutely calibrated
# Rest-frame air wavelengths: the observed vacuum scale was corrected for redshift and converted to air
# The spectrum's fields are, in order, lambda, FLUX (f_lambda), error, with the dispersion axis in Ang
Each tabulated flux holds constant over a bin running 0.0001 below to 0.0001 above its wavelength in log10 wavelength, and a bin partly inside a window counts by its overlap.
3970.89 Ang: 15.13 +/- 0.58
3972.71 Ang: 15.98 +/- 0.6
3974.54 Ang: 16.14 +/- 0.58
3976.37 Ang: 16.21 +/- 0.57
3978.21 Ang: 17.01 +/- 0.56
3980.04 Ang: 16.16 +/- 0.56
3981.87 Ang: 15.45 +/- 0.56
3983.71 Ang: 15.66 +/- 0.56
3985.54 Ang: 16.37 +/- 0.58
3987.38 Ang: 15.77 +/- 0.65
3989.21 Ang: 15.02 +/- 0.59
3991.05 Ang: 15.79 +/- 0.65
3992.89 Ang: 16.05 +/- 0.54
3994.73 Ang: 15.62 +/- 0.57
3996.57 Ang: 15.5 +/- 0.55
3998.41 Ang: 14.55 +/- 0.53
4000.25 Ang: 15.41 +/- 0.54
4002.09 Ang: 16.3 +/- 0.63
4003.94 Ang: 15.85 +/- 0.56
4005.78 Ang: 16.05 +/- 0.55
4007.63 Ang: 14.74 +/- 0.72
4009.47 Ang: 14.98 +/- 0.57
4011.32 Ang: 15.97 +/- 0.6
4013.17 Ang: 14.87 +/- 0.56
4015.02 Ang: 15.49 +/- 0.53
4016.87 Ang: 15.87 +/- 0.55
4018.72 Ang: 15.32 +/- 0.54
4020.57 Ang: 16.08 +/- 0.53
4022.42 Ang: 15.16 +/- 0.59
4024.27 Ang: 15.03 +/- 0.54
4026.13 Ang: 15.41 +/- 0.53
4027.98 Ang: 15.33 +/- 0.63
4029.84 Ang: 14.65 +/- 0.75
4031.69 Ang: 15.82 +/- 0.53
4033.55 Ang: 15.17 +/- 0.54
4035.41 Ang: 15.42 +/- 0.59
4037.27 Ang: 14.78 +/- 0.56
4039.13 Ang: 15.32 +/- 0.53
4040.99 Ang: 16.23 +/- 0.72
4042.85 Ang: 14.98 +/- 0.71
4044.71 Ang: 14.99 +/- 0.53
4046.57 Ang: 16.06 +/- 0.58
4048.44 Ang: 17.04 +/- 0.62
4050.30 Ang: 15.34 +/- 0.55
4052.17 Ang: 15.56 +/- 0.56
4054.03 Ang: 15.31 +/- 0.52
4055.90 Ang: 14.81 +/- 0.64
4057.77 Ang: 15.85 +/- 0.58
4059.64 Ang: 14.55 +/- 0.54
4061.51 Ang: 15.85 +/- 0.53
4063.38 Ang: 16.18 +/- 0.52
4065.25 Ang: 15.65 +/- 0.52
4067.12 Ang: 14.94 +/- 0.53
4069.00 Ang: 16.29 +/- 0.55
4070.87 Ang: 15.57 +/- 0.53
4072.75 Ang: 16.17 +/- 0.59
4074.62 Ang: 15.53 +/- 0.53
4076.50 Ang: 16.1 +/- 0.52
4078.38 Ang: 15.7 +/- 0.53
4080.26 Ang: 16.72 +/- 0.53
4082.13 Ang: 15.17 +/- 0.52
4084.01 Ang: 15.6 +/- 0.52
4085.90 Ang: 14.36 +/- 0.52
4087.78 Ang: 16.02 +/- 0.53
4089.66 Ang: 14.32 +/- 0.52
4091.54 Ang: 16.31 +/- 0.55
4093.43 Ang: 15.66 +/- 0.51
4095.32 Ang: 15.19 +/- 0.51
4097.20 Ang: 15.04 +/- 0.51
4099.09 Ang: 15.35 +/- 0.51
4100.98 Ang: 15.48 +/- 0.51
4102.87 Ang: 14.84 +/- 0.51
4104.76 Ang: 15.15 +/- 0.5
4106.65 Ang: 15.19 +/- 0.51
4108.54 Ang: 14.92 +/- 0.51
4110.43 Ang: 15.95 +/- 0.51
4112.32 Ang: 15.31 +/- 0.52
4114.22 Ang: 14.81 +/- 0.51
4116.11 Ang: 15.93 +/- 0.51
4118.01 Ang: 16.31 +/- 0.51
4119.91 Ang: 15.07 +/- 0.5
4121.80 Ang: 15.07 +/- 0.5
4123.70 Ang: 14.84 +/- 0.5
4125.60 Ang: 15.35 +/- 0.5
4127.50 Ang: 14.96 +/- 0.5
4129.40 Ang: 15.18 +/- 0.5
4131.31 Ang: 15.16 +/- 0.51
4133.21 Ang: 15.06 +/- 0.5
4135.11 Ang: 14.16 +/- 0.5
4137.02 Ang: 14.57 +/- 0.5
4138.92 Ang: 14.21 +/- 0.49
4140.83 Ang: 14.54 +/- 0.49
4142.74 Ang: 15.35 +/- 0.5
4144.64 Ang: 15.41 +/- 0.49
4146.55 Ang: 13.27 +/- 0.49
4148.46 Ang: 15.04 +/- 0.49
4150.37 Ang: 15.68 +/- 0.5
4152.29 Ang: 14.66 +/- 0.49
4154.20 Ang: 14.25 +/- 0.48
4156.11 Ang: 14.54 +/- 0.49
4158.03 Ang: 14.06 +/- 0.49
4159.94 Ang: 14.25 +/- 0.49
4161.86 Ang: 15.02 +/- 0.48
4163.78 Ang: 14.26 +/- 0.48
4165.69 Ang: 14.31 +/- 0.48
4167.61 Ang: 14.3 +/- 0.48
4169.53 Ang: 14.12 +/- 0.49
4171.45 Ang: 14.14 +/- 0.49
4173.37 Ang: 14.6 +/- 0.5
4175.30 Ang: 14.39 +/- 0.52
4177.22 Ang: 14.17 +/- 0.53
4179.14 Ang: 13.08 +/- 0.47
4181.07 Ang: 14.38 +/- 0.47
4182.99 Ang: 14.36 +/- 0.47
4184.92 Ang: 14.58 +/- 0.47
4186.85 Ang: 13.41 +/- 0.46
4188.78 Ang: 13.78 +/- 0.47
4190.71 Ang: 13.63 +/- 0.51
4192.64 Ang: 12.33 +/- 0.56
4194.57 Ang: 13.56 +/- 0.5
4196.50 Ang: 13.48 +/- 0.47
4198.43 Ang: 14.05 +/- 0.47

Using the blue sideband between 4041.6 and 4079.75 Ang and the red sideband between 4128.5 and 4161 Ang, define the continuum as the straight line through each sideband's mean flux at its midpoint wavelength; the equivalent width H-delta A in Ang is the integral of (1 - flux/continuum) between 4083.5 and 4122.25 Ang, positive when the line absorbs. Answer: -0.5 Ang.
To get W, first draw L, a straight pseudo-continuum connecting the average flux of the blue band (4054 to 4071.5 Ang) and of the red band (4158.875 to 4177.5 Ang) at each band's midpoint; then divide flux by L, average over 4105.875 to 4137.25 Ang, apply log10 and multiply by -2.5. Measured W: -0.02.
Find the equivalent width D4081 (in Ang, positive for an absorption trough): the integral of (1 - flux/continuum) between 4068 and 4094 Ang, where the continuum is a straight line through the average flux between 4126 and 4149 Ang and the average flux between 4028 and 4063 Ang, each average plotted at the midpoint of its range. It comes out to -0.9 Ang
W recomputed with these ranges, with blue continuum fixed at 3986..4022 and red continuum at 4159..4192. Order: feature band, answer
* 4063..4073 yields -0.051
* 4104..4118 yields -0.052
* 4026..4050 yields -0.015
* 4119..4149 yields -0.026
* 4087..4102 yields -0.044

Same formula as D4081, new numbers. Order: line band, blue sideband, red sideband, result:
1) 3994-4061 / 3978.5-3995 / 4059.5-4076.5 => 1.4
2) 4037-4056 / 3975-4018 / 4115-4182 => -0.2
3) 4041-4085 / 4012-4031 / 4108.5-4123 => -0.8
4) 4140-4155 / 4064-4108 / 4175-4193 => -0.3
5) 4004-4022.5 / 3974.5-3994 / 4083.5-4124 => 0.4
